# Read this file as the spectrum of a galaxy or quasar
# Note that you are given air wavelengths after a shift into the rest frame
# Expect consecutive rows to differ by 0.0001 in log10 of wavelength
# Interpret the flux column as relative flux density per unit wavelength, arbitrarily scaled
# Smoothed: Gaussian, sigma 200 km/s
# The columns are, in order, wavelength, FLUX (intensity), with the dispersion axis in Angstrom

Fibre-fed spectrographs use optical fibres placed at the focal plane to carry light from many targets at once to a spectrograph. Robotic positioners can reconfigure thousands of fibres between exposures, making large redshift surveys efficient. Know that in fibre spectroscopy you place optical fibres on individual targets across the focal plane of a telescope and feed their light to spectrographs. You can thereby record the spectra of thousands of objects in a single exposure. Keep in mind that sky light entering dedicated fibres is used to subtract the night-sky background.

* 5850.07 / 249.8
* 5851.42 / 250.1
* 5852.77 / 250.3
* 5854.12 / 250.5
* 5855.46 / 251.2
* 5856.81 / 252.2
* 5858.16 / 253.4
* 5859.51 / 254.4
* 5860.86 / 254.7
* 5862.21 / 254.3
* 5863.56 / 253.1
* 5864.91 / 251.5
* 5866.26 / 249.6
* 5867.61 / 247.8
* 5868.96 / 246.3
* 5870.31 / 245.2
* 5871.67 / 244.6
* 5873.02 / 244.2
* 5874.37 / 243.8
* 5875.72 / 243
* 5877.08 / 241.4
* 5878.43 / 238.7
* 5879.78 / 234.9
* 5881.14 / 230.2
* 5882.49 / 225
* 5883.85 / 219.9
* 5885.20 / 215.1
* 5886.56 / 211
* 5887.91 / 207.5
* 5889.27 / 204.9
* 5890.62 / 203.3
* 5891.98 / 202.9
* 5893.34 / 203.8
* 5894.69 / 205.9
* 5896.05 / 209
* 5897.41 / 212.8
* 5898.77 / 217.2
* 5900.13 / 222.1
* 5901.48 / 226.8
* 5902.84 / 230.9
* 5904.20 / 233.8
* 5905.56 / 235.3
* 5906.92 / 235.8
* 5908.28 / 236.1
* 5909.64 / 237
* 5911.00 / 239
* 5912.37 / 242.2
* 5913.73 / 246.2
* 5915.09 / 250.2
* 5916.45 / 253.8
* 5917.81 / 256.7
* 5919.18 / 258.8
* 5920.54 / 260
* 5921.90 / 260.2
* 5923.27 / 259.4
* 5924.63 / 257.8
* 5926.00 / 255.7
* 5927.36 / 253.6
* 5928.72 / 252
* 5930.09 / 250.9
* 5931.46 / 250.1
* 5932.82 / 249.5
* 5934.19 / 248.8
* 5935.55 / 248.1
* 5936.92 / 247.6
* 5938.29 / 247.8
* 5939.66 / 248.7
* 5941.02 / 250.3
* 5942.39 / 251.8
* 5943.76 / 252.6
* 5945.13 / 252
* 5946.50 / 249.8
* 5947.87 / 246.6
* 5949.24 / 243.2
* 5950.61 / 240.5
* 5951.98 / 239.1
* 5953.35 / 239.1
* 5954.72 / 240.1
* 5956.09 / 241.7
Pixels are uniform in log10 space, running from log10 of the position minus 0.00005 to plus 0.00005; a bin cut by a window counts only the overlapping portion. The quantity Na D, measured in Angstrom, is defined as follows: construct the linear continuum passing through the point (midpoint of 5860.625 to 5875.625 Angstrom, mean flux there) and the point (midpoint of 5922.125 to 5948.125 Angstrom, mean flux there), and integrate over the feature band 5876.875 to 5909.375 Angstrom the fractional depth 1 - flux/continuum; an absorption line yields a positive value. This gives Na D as 3.7 Angstrom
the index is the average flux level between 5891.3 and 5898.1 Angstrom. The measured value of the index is 207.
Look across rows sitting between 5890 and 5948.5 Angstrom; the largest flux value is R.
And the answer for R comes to 260.2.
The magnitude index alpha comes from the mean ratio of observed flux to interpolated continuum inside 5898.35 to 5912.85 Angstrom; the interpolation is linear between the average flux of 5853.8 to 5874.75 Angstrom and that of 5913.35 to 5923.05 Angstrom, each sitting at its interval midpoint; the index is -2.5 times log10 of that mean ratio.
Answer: 0.10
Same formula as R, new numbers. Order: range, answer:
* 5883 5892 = 219.9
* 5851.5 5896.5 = 254.7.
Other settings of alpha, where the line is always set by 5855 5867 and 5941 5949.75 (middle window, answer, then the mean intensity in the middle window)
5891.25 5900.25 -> 0.20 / 210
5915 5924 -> -0.03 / 258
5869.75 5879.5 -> 0.04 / 243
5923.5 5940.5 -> -0.01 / 251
